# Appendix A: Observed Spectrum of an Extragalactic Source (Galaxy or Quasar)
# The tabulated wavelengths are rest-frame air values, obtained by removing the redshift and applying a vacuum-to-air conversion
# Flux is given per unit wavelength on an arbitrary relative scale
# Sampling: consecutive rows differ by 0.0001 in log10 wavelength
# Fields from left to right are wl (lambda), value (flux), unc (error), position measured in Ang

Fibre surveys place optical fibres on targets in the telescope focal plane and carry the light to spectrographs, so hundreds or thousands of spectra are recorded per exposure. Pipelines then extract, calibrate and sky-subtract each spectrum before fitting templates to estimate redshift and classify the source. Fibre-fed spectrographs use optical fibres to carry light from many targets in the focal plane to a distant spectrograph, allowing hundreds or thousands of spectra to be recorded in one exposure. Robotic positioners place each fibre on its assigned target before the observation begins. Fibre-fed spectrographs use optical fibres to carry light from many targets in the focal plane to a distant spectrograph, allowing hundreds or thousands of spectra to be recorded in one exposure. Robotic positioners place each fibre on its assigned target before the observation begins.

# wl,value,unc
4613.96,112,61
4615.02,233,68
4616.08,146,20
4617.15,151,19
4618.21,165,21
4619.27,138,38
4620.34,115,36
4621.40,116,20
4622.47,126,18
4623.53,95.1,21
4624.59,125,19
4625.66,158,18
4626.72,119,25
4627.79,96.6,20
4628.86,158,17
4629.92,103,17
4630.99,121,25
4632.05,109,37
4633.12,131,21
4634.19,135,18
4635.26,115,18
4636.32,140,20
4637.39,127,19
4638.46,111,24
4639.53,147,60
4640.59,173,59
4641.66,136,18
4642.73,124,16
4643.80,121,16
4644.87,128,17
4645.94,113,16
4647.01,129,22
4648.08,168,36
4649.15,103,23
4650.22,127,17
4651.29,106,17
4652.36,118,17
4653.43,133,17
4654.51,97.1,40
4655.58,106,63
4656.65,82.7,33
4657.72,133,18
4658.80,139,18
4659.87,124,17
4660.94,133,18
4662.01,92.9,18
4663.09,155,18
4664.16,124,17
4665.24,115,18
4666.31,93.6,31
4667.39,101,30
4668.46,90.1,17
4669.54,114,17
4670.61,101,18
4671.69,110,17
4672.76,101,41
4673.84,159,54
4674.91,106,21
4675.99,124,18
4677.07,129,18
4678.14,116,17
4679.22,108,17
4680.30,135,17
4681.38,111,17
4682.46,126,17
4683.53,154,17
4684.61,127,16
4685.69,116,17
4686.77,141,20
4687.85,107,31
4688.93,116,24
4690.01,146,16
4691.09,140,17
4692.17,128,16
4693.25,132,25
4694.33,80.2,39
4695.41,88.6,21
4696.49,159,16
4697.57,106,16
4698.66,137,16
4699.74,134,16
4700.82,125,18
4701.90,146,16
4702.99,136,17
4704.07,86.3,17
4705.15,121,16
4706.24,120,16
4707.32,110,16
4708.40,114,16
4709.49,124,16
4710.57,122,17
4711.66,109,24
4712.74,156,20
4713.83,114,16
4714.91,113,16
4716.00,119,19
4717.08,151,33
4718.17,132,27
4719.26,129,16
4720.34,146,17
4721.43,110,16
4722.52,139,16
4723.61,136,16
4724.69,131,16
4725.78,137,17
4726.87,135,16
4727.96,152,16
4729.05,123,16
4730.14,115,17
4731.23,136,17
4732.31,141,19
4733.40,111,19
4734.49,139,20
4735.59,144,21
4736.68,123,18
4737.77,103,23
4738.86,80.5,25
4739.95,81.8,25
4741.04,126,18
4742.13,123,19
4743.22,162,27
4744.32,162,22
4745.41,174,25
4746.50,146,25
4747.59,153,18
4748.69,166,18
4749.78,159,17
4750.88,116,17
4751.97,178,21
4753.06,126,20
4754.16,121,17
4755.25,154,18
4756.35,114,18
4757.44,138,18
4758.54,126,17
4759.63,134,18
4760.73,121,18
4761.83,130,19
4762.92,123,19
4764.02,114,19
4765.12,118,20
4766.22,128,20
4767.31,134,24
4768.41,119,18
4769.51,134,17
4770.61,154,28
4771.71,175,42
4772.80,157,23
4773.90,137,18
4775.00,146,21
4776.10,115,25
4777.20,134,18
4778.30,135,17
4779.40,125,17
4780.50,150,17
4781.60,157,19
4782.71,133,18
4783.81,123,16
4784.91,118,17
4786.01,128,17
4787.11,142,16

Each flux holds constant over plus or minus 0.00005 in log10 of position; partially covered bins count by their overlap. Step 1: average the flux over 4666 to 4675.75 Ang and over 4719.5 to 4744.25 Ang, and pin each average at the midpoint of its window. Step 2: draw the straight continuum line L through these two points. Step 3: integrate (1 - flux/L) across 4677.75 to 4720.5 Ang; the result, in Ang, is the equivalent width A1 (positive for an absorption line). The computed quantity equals -2.42 Ang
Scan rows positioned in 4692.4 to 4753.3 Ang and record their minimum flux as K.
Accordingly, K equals 80.2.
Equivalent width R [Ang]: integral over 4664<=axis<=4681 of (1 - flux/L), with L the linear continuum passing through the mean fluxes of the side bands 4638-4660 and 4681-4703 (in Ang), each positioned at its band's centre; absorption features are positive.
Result 1.6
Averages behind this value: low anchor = 125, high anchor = 126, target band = 114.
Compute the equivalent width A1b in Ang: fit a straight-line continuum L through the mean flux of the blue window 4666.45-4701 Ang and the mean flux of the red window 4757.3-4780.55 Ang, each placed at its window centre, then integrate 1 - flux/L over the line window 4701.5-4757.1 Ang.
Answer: -1.4 Ang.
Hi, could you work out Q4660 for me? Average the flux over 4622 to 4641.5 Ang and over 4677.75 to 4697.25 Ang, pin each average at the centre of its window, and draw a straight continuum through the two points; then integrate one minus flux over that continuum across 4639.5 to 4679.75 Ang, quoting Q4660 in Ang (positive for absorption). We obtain 1.7 Ang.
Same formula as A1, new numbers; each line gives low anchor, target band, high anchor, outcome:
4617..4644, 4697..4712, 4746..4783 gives 1.4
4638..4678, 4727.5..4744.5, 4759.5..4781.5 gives 0.6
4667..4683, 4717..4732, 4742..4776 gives -0.4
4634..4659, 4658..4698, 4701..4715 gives 0.9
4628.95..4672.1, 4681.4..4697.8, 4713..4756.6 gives 0.3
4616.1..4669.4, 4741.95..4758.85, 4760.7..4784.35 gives -1.6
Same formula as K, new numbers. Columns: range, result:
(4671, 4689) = 101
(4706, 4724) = 109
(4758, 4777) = 114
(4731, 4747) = 80.5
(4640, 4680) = 82.7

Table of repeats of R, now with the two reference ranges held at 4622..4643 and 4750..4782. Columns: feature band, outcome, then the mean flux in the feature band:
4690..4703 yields 0.5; 126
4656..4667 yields 0.9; 119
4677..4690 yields 0.6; 125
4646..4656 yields 0.6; 121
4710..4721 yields 0.3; 129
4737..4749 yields 0.0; 134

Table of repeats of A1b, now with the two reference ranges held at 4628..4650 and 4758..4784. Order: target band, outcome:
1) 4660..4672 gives 1.7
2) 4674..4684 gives 0.5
